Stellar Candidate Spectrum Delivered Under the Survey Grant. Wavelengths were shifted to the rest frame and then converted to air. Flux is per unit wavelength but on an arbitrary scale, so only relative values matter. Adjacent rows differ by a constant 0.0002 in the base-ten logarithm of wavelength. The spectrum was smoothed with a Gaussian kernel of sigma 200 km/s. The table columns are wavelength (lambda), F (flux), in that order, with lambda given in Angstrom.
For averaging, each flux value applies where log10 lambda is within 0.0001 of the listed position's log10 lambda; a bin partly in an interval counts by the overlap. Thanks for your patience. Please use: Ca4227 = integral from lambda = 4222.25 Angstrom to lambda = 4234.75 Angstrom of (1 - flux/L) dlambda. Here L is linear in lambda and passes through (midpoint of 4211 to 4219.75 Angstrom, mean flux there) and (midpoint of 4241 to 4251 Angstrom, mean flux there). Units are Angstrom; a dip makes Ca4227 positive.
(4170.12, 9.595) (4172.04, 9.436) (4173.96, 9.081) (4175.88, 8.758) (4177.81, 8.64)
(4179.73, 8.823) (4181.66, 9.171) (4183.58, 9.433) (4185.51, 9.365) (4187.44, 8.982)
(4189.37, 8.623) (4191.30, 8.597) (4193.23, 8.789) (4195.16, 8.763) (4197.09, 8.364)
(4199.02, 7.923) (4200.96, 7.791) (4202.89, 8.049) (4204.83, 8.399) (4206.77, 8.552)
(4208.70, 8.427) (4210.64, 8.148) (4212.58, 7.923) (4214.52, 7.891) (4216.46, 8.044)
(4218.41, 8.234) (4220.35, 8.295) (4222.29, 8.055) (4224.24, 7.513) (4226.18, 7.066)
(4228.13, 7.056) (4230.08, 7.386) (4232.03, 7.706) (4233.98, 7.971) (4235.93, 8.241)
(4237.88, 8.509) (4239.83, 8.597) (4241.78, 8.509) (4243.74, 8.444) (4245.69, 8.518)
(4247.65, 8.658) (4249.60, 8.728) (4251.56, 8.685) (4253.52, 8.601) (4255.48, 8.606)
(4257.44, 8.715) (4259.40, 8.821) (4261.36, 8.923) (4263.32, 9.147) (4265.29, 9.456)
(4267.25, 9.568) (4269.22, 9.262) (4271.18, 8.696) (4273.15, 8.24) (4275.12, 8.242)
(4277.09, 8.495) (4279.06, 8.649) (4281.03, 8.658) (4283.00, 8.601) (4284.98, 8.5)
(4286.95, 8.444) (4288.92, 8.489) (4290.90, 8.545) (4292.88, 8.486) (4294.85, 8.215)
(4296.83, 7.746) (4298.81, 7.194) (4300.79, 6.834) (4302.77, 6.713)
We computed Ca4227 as 1.2 Angstrom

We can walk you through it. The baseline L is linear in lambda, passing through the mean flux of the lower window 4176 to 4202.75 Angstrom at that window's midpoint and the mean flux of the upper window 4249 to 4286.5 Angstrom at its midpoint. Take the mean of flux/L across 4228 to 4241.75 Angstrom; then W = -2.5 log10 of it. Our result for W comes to 0.09 mag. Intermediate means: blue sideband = 8.69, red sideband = 8.76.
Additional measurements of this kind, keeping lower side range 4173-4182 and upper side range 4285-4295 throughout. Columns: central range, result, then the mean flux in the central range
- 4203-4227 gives 0.09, 8.05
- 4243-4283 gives -0.02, 8.76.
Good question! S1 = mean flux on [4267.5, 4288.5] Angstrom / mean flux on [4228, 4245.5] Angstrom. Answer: 1.1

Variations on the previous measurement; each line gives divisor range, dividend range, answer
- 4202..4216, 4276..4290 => 1.04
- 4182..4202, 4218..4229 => 0.89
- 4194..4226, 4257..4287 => 1.08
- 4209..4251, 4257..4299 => 1.07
